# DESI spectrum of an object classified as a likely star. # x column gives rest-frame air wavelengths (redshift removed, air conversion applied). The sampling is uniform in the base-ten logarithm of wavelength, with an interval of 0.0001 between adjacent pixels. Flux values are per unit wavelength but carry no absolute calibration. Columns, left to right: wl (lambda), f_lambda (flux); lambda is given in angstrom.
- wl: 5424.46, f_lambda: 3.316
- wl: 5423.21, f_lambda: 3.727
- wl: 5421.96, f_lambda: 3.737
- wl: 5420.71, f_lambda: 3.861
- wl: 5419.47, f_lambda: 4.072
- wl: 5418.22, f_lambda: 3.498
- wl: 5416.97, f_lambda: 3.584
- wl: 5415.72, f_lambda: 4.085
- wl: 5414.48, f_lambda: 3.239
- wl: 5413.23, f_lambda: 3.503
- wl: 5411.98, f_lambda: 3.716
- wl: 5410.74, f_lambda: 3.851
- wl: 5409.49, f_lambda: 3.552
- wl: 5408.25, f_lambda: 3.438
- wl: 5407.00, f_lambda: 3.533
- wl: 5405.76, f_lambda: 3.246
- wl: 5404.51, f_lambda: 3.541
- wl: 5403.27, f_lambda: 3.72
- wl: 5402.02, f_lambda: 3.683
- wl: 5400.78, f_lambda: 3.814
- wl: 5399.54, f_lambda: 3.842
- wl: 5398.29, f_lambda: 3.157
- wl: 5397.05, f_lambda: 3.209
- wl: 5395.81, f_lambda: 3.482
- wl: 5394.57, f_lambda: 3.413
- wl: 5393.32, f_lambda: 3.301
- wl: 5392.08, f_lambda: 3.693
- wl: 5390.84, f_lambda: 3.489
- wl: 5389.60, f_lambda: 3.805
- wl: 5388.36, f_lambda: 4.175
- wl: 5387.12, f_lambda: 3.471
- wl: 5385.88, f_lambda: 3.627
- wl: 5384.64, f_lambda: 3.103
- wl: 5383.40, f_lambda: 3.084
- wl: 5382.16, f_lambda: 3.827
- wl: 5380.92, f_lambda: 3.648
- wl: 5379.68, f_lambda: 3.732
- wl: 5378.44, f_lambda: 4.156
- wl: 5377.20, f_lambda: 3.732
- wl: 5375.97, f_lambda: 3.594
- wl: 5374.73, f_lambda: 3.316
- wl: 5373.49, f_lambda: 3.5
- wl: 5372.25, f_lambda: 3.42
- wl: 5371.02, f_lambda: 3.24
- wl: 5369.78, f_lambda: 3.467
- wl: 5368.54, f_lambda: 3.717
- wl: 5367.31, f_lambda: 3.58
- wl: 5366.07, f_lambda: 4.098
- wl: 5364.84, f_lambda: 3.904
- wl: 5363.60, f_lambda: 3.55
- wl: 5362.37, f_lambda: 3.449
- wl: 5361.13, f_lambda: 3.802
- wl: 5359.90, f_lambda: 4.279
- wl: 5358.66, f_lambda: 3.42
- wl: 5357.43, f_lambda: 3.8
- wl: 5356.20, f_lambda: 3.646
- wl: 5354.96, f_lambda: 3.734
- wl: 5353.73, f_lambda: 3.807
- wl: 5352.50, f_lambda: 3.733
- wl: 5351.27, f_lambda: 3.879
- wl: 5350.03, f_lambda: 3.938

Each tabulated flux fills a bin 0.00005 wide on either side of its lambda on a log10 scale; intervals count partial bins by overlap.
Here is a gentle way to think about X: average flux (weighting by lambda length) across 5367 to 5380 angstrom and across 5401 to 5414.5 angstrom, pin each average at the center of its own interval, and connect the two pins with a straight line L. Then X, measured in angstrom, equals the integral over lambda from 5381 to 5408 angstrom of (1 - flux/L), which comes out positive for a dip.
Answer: 0.3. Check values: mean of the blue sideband 3.58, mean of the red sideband 3.57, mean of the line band 3.53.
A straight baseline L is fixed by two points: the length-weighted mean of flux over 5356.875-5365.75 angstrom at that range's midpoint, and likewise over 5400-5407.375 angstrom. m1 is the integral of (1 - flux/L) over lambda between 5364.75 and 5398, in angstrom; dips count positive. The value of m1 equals 1.0 angstrom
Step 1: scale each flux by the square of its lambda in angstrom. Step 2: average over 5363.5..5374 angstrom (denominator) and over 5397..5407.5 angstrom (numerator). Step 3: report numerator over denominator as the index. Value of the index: 0.99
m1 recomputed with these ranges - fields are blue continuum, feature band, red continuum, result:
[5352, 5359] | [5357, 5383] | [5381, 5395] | -0.3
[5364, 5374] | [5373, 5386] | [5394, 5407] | 0.0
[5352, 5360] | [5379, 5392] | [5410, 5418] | 0.3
